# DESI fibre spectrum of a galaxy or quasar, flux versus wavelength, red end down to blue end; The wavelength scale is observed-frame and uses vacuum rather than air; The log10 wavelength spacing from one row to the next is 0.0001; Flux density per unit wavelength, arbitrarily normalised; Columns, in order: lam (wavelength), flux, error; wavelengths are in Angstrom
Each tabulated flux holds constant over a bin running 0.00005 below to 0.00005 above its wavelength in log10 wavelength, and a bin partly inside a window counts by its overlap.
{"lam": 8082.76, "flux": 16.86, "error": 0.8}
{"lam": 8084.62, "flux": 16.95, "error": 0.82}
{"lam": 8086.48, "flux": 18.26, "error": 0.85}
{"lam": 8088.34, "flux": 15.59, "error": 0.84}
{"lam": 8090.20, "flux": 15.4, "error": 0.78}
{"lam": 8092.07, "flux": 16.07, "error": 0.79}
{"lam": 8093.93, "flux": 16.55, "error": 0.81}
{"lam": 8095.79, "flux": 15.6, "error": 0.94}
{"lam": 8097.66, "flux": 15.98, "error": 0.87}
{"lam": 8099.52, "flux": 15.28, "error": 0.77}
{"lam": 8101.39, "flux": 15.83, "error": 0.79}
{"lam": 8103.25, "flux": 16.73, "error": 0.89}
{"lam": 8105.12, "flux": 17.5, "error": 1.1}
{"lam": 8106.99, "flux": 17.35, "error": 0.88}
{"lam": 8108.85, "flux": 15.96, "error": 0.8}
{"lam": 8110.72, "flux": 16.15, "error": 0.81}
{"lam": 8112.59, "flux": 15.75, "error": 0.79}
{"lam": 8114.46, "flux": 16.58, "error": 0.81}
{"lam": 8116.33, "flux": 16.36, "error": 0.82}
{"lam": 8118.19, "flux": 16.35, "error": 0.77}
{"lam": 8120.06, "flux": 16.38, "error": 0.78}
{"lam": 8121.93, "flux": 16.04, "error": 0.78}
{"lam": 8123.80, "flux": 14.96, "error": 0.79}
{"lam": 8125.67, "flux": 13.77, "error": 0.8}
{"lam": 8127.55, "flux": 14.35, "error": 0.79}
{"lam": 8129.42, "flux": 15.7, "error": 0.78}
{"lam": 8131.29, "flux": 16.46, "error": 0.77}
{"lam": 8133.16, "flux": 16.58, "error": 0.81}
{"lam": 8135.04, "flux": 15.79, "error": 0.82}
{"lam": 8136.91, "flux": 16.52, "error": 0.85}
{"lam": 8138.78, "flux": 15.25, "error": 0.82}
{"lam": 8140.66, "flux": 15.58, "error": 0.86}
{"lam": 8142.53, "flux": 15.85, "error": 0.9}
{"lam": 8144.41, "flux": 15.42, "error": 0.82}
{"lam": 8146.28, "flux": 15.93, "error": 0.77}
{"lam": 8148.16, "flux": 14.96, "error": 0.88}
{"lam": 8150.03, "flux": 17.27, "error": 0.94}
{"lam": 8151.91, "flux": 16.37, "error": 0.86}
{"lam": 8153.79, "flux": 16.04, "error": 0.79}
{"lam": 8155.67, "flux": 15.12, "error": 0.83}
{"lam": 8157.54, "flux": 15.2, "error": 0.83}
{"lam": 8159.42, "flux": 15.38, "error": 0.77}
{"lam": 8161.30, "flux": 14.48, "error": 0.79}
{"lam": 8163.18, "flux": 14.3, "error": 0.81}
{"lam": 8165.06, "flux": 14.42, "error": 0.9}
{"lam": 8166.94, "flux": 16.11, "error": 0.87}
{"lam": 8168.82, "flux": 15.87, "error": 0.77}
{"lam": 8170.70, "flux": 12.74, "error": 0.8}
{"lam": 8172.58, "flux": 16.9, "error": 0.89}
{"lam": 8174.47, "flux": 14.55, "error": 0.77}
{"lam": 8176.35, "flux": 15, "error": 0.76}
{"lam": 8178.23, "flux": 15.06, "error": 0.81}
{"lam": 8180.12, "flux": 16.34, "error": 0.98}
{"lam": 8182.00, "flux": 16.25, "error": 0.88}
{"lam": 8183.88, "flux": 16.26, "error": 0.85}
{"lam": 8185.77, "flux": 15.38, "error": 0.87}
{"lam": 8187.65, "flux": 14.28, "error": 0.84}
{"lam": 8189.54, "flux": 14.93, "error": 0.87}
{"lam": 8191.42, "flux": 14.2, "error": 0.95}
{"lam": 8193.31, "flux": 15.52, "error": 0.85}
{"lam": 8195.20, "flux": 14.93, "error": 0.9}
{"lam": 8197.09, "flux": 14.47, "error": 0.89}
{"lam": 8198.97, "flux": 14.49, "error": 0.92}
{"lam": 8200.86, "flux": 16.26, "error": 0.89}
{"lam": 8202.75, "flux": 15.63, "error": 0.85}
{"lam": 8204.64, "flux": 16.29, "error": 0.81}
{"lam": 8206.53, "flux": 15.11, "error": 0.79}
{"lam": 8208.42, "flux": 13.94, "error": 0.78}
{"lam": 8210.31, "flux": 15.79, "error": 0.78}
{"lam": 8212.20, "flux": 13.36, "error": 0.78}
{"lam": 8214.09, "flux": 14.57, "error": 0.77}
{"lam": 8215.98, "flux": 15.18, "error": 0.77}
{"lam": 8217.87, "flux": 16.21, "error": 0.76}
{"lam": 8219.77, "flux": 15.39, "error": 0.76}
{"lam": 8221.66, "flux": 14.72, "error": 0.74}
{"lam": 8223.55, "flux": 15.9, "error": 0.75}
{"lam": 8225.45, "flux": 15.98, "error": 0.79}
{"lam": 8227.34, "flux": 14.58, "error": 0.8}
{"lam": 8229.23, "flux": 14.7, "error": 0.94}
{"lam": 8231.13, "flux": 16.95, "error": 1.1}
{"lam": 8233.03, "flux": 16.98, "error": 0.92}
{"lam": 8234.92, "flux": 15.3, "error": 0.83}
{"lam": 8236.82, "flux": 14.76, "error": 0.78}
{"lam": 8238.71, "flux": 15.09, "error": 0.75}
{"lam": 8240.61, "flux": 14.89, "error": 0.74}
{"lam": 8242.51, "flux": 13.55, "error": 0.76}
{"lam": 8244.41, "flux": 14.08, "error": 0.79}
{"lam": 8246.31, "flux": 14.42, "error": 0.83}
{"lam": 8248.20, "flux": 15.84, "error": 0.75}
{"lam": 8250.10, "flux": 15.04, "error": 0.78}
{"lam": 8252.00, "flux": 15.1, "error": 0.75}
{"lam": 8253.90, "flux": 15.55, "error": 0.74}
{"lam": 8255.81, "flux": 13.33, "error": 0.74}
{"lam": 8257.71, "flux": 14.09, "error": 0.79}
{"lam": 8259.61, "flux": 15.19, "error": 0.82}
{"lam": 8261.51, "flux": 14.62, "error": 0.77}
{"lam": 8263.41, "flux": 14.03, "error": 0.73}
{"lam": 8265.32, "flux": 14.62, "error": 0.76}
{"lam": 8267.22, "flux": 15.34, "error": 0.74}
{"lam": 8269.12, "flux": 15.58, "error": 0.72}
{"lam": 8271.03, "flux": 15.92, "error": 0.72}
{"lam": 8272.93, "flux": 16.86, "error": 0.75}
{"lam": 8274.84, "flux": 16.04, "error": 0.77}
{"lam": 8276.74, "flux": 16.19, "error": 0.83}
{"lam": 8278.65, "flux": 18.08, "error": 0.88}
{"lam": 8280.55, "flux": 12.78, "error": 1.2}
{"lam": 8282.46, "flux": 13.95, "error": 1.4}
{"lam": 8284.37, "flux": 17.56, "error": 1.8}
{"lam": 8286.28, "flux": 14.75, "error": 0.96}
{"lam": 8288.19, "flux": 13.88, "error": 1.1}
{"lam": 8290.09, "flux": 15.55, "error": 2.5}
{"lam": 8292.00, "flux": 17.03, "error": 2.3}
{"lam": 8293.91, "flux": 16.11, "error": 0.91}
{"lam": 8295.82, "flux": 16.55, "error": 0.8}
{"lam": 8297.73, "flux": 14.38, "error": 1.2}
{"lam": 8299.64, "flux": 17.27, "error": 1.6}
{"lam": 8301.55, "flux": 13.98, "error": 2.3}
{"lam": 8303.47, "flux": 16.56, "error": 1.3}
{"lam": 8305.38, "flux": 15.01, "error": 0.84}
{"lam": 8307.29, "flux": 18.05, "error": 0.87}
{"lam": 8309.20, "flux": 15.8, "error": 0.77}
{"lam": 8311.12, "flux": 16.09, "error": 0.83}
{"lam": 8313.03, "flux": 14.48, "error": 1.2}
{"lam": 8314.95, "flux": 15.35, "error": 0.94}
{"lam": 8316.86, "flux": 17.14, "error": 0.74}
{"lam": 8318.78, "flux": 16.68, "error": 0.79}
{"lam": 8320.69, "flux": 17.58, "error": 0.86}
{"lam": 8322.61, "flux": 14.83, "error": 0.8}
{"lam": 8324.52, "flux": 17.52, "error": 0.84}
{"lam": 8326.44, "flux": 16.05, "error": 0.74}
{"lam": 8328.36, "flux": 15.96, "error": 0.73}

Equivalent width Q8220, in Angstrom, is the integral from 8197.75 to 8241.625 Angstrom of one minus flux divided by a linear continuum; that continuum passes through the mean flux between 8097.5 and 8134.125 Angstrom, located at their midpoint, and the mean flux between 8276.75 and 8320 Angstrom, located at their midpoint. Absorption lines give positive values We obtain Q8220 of 1.6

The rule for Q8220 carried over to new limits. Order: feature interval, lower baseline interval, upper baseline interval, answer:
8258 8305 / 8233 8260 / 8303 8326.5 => 0.1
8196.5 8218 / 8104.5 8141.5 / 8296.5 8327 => 1.2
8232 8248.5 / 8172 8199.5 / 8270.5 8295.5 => 0.6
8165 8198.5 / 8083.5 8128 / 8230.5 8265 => 0.6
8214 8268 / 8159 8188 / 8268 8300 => 1.8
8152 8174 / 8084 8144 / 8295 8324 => 1.2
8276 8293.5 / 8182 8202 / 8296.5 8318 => 0.2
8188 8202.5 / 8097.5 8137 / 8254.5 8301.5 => 0.7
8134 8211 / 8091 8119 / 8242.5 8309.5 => 2.6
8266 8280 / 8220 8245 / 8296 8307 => -0.6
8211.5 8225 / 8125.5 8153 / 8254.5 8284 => 0.3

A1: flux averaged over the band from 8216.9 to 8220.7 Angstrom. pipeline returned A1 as 15.8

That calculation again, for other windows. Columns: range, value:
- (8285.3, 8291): 14.7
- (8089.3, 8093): 15.7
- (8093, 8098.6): 16.1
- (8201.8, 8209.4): 15.2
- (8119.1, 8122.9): 16.2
